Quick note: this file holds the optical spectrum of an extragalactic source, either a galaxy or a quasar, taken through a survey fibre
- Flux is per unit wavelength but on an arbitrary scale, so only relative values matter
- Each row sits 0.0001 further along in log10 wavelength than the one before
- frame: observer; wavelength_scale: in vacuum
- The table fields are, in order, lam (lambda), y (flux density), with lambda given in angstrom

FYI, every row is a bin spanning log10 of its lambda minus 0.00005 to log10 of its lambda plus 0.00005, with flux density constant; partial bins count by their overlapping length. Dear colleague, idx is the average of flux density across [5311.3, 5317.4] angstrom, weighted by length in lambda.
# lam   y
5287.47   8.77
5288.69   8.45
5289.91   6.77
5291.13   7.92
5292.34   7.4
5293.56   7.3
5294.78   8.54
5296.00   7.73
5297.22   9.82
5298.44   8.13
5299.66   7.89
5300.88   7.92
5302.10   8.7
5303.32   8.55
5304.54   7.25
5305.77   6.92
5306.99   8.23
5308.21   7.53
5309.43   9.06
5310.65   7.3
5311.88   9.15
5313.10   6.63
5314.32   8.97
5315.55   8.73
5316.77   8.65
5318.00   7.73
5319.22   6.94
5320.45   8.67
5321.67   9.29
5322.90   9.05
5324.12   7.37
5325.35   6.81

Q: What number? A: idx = 8.42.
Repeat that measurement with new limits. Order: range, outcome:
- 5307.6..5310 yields 8.29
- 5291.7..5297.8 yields 8.16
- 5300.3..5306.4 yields 7.86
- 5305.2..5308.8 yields 7.58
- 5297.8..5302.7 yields 8.17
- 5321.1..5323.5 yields 9.15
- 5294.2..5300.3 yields 8.42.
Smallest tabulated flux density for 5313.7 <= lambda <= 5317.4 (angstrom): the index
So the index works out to 8.65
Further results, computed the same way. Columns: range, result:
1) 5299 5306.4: 6.92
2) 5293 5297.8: 7.3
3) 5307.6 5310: 7.53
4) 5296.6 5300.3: 7.89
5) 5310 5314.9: 6.63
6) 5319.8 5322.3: 8.67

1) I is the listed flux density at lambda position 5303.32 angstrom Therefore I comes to 8.55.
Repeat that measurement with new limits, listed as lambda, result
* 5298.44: 8.13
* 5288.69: 8.45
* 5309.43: 9.06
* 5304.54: 7.25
